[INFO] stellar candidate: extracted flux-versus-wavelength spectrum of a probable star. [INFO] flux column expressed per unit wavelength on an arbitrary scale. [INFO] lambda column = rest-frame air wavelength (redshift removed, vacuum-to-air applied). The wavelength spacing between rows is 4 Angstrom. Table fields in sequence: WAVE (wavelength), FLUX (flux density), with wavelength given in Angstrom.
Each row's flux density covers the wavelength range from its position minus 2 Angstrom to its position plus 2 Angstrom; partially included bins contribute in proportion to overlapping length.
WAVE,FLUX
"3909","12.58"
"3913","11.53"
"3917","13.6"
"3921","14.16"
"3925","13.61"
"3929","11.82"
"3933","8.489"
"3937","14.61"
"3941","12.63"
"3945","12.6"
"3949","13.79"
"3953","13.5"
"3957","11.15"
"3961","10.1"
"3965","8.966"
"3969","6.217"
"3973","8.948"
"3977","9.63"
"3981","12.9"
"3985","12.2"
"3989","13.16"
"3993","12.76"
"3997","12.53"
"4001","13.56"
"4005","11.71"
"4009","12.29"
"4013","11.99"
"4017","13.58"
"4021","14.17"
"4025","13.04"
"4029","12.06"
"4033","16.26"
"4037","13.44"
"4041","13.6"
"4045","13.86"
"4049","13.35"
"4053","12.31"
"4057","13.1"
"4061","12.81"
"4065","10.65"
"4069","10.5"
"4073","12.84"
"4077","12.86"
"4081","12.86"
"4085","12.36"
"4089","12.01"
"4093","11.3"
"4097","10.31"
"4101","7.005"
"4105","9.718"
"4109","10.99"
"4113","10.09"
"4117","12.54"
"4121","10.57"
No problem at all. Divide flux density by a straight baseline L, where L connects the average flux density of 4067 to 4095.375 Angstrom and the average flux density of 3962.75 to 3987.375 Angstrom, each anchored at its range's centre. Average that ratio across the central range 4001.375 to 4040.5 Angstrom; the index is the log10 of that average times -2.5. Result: -0.22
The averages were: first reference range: 9.86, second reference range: 12.1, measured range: 13.2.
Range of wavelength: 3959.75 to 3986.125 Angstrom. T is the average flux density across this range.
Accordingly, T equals 9.77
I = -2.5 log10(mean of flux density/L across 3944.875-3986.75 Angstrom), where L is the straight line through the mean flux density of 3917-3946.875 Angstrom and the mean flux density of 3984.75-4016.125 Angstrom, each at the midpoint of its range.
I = 0.17 mag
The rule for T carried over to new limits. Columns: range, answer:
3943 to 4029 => 11.9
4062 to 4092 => 12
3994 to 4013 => 12.5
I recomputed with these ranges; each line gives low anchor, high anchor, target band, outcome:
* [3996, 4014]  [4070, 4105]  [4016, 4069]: -0.104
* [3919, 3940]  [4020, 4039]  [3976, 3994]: 0.085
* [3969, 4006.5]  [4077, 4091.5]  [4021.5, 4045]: -0.145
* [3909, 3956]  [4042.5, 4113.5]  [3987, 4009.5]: -0.040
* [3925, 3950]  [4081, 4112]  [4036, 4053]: -0.194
